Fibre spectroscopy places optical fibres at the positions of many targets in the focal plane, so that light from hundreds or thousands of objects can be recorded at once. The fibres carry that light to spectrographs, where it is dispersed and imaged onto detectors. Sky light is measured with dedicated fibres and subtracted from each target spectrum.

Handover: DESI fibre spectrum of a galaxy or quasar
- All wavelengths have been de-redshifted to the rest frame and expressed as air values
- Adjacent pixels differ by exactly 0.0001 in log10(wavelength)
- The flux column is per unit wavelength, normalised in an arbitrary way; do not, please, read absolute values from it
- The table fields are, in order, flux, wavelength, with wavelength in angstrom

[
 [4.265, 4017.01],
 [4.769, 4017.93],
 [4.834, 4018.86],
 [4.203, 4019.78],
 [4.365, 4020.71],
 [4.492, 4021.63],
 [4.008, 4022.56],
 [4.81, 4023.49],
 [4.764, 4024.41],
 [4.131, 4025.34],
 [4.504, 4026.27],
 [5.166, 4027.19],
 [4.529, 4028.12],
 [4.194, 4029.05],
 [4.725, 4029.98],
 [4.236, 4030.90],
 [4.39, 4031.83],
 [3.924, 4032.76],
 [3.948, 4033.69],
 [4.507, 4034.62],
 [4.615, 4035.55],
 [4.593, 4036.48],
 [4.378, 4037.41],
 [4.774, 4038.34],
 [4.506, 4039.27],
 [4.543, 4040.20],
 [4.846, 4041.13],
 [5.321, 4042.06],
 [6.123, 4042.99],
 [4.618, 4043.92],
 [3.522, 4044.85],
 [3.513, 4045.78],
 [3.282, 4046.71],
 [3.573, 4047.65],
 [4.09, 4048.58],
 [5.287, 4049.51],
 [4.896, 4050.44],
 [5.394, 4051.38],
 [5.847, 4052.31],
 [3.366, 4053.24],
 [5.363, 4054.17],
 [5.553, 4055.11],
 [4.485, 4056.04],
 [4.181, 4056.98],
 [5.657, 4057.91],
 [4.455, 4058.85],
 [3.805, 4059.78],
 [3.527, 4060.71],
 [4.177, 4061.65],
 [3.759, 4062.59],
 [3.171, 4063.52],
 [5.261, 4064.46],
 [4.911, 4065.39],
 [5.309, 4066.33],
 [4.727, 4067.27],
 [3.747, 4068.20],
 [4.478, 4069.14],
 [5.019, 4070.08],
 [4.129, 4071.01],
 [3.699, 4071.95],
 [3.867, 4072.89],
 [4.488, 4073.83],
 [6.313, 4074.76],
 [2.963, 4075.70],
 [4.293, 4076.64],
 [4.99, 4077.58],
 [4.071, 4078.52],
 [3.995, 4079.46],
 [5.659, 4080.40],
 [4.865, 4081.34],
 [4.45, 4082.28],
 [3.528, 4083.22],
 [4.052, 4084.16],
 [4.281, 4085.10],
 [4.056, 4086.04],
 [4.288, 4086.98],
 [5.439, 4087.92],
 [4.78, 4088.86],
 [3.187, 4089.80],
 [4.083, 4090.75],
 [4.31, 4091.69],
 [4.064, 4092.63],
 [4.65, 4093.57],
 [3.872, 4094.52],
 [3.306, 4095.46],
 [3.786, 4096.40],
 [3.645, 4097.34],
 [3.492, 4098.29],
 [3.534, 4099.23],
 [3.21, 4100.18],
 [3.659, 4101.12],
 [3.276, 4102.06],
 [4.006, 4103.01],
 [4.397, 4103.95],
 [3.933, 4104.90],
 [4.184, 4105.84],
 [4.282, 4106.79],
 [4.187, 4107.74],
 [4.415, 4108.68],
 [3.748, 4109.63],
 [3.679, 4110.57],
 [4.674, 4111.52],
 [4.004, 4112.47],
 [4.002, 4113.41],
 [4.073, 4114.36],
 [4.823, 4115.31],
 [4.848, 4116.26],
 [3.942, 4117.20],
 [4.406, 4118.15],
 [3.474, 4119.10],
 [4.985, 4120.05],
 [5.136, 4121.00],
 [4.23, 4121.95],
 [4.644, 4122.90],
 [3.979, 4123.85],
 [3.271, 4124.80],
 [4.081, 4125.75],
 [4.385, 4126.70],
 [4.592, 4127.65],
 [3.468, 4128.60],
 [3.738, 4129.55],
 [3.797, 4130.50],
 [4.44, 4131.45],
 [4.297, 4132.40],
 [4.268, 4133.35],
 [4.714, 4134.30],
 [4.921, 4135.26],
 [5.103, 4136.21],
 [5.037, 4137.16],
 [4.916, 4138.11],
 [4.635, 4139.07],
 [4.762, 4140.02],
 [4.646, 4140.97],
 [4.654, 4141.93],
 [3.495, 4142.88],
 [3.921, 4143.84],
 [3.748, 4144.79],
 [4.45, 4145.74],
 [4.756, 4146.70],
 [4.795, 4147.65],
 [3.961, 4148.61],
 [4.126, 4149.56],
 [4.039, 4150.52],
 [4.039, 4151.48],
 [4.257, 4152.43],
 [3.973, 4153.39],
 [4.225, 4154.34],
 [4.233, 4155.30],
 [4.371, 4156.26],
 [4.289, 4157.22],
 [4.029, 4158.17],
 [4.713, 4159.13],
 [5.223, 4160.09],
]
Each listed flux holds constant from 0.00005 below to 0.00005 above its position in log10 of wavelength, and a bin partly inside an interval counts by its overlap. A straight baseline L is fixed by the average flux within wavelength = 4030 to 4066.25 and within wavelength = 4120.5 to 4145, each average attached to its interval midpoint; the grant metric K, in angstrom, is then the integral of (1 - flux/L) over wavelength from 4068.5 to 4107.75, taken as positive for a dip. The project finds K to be 2.4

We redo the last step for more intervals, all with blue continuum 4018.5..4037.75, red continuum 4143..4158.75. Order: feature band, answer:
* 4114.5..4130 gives 0.00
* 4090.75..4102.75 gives 1.53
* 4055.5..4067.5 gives -0.13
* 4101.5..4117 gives 0.44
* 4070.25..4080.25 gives -0.01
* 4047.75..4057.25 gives -0.91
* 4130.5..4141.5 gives -1.16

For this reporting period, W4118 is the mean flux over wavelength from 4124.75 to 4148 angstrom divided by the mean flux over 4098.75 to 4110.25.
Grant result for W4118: 1.12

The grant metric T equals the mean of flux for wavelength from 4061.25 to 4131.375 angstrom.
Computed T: 4.19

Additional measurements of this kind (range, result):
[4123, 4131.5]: 3.98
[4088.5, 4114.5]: 3.94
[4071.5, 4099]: 4.22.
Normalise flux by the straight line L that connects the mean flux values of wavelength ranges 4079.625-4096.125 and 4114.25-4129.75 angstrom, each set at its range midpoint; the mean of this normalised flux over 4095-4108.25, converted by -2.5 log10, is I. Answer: 0.131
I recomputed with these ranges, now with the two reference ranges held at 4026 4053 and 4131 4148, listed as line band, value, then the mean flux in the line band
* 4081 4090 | 0.052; 4.32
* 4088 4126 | 0.117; 4.07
